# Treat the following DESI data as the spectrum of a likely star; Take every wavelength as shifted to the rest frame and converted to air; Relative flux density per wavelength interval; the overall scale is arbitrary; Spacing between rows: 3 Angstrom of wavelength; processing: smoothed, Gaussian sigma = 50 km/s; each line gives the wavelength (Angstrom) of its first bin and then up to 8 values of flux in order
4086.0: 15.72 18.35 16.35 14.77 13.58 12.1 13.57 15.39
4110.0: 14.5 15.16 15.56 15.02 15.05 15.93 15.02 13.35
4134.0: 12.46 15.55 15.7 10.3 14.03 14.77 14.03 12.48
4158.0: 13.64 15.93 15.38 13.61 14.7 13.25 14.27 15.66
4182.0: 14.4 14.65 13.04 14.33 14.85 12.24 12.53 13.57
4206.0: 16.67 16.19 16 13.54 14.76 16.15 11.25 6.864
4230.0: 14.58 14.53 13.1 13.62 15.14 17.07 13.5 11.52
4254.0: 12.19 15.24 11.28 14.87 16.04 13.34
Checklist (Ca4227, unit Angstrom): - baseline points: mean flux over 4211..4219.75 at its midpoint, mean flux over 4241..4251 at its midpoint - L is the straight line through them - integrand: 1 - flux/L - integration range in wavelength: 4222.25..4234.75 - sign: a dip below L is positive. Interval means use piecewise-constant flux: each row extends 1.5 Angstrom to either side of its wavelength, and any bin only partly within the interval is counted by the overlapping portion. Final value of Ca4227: 2.4 Angstrom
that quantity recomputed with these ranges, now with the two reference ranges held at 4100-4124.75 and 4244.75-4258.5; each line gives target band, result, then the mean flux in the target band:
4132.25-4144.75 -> 0.8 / 13.5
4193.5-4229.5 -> 0.5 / 13.7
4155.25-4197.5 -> -0.3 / 14.3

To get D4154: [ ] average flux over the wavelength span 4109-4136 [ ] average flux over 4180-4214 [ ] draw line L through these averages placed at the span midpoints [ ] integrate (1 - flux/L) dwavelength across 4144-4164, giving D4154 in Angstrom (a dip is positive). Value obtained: 0.6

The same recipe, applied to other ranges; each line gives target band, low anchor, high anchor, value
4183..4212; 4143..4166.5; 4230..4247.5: 0.02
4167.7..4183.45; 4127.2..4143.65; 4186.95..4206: -0.76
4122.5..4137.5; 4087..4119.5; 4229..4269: 0.36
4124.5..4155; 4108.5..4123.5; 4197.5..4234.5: 1.65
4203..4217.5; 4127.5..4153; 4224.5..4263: -2.04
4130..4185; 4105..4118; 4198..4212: 3.06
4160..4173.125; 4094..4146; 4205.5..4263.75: -0.52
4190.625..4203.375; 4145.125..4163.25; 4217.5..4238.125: 0.06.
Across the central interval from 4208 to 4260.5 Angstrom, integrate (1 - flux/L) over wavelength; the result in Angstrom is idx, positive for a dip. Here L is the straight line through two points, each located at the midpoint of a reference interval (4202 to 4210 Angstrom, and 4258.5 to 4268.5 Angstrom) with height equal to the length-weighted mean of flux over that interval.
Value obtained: 3.8 Angstrom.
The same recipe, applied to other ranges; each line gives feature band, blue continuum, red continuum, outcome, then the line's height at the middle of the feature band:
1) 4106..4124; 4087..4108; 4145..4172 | -0.5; 14.7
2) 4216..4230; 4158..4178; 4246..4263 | 1.1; 13.6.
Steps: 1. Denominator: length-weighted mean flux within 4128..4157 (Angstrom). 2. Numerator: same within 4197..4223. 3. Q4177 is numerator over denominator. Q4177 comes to 1.07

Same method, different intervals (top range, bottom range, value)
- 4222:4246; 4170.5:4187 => 0.92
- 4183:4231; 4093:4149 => 0.97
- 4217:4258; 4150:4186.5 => 0.94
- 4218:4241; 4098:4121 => 0.90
